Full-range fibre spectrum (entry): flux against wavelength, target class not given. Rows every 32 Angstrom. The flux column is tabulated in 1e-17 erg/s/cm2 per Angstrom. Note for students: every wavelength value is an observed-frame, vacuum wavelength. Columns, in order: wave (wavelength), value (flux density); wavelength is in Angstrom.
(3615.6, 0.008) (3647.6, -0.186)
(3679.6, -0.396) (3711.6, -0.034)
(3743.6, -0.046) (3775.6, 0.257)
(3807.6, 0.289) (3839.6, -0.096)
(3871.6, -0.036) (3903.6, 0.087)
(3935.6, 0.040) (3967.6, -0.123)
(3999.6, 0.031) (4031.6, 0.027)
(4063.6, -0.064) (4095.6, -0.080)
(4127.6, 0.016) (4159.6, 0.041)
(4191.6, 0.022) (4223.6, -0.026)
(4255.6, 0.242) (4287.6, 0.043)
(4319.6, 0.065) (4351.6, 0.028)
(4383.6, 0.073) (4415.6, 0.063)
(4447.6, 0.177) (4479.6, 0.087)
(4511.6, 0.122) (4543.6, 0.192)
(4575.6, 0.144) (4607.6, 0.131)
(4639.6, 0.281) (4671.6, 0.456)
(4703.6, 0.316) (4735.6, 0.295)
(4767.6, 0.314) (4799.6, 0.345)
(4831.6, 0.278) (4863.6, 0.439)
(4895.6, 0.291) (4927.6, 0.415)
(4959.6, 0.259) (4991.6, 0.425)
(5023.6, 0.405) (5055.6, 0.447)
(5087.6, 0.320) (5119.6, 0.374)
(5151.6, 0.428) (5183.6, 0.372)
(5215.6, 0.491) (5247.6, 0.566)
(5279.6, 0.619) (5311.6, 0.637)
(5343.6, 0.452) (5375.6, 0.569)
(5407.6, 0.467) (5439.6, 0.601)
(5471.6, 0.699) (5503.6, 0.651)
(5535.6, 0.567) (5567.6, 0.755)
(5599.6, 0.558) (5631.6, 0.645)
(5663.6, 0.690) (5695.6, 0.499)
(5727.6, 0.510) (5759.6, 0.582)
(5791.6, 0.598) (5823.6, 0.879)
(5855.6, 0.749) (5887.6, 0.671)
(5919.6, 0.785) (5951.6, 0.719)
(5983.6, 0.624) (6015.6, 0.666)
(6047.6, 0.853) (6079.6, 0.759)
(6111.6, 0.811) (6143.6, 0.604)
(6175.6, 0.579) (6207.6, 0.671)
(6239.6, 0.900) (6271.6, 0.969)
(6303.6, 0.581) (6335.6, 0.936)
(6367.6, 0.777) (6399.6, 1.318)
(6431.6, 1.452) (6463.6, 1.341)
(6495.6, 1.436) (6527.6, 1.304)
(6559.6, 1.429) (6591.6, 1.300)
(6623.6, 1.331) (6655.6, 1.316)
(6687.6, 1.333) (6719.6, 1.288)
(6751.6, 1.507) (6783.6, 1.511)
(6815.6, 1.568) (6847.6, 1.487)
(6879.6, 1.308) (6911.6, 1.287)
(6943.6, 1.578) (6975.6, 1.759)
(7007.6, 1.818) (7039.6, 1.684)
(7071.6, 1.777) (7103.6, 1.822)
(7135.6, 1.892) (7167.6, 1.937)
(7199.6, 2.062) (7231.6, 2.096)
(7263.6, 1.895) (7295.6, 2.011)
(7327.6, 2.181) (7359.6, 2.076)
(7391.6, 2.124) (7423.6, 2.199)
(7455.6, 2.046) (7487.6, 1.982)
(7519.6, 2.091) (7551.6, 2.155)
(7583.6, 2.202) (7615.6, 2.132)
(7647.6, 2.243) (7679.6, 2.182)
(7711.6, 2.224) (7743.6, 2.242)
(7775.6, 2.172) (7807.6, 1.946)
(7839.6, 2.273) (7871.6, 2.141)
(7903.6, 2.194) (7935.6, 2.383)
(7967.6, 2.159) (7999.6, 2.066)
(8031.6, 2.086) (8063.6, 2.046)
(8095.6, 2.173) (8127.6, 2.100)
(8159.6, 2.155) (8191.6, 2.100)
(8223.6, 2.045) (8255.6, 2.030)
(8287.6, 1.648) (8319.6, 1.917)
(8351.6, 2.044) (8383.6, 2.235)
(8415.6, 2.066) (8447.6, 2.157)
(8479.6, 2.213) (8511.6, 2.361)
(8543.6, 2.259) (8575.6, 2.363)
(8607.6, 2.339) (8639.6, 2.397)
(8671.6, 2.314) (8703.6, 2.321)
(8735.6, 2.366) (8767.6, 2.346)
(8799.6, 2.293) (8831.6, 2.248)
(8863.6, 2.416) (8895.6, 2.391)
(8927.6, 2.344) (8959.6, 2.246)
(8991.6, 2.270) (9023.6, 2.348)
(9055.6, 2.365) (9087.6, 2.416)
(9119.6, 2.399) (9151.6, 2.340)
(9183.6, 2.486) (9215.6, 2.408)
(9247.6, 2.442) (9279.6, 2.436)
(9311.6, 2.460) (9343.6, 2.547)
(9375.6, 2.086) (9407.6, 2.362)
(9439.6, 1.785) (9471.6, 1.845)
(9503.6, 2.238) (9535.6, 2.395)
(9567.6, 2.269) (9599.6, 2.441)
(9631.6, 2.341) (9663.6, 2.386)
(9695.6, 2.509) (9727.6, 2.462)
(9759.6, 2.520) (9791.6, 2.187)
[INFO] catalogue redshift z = 0.60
